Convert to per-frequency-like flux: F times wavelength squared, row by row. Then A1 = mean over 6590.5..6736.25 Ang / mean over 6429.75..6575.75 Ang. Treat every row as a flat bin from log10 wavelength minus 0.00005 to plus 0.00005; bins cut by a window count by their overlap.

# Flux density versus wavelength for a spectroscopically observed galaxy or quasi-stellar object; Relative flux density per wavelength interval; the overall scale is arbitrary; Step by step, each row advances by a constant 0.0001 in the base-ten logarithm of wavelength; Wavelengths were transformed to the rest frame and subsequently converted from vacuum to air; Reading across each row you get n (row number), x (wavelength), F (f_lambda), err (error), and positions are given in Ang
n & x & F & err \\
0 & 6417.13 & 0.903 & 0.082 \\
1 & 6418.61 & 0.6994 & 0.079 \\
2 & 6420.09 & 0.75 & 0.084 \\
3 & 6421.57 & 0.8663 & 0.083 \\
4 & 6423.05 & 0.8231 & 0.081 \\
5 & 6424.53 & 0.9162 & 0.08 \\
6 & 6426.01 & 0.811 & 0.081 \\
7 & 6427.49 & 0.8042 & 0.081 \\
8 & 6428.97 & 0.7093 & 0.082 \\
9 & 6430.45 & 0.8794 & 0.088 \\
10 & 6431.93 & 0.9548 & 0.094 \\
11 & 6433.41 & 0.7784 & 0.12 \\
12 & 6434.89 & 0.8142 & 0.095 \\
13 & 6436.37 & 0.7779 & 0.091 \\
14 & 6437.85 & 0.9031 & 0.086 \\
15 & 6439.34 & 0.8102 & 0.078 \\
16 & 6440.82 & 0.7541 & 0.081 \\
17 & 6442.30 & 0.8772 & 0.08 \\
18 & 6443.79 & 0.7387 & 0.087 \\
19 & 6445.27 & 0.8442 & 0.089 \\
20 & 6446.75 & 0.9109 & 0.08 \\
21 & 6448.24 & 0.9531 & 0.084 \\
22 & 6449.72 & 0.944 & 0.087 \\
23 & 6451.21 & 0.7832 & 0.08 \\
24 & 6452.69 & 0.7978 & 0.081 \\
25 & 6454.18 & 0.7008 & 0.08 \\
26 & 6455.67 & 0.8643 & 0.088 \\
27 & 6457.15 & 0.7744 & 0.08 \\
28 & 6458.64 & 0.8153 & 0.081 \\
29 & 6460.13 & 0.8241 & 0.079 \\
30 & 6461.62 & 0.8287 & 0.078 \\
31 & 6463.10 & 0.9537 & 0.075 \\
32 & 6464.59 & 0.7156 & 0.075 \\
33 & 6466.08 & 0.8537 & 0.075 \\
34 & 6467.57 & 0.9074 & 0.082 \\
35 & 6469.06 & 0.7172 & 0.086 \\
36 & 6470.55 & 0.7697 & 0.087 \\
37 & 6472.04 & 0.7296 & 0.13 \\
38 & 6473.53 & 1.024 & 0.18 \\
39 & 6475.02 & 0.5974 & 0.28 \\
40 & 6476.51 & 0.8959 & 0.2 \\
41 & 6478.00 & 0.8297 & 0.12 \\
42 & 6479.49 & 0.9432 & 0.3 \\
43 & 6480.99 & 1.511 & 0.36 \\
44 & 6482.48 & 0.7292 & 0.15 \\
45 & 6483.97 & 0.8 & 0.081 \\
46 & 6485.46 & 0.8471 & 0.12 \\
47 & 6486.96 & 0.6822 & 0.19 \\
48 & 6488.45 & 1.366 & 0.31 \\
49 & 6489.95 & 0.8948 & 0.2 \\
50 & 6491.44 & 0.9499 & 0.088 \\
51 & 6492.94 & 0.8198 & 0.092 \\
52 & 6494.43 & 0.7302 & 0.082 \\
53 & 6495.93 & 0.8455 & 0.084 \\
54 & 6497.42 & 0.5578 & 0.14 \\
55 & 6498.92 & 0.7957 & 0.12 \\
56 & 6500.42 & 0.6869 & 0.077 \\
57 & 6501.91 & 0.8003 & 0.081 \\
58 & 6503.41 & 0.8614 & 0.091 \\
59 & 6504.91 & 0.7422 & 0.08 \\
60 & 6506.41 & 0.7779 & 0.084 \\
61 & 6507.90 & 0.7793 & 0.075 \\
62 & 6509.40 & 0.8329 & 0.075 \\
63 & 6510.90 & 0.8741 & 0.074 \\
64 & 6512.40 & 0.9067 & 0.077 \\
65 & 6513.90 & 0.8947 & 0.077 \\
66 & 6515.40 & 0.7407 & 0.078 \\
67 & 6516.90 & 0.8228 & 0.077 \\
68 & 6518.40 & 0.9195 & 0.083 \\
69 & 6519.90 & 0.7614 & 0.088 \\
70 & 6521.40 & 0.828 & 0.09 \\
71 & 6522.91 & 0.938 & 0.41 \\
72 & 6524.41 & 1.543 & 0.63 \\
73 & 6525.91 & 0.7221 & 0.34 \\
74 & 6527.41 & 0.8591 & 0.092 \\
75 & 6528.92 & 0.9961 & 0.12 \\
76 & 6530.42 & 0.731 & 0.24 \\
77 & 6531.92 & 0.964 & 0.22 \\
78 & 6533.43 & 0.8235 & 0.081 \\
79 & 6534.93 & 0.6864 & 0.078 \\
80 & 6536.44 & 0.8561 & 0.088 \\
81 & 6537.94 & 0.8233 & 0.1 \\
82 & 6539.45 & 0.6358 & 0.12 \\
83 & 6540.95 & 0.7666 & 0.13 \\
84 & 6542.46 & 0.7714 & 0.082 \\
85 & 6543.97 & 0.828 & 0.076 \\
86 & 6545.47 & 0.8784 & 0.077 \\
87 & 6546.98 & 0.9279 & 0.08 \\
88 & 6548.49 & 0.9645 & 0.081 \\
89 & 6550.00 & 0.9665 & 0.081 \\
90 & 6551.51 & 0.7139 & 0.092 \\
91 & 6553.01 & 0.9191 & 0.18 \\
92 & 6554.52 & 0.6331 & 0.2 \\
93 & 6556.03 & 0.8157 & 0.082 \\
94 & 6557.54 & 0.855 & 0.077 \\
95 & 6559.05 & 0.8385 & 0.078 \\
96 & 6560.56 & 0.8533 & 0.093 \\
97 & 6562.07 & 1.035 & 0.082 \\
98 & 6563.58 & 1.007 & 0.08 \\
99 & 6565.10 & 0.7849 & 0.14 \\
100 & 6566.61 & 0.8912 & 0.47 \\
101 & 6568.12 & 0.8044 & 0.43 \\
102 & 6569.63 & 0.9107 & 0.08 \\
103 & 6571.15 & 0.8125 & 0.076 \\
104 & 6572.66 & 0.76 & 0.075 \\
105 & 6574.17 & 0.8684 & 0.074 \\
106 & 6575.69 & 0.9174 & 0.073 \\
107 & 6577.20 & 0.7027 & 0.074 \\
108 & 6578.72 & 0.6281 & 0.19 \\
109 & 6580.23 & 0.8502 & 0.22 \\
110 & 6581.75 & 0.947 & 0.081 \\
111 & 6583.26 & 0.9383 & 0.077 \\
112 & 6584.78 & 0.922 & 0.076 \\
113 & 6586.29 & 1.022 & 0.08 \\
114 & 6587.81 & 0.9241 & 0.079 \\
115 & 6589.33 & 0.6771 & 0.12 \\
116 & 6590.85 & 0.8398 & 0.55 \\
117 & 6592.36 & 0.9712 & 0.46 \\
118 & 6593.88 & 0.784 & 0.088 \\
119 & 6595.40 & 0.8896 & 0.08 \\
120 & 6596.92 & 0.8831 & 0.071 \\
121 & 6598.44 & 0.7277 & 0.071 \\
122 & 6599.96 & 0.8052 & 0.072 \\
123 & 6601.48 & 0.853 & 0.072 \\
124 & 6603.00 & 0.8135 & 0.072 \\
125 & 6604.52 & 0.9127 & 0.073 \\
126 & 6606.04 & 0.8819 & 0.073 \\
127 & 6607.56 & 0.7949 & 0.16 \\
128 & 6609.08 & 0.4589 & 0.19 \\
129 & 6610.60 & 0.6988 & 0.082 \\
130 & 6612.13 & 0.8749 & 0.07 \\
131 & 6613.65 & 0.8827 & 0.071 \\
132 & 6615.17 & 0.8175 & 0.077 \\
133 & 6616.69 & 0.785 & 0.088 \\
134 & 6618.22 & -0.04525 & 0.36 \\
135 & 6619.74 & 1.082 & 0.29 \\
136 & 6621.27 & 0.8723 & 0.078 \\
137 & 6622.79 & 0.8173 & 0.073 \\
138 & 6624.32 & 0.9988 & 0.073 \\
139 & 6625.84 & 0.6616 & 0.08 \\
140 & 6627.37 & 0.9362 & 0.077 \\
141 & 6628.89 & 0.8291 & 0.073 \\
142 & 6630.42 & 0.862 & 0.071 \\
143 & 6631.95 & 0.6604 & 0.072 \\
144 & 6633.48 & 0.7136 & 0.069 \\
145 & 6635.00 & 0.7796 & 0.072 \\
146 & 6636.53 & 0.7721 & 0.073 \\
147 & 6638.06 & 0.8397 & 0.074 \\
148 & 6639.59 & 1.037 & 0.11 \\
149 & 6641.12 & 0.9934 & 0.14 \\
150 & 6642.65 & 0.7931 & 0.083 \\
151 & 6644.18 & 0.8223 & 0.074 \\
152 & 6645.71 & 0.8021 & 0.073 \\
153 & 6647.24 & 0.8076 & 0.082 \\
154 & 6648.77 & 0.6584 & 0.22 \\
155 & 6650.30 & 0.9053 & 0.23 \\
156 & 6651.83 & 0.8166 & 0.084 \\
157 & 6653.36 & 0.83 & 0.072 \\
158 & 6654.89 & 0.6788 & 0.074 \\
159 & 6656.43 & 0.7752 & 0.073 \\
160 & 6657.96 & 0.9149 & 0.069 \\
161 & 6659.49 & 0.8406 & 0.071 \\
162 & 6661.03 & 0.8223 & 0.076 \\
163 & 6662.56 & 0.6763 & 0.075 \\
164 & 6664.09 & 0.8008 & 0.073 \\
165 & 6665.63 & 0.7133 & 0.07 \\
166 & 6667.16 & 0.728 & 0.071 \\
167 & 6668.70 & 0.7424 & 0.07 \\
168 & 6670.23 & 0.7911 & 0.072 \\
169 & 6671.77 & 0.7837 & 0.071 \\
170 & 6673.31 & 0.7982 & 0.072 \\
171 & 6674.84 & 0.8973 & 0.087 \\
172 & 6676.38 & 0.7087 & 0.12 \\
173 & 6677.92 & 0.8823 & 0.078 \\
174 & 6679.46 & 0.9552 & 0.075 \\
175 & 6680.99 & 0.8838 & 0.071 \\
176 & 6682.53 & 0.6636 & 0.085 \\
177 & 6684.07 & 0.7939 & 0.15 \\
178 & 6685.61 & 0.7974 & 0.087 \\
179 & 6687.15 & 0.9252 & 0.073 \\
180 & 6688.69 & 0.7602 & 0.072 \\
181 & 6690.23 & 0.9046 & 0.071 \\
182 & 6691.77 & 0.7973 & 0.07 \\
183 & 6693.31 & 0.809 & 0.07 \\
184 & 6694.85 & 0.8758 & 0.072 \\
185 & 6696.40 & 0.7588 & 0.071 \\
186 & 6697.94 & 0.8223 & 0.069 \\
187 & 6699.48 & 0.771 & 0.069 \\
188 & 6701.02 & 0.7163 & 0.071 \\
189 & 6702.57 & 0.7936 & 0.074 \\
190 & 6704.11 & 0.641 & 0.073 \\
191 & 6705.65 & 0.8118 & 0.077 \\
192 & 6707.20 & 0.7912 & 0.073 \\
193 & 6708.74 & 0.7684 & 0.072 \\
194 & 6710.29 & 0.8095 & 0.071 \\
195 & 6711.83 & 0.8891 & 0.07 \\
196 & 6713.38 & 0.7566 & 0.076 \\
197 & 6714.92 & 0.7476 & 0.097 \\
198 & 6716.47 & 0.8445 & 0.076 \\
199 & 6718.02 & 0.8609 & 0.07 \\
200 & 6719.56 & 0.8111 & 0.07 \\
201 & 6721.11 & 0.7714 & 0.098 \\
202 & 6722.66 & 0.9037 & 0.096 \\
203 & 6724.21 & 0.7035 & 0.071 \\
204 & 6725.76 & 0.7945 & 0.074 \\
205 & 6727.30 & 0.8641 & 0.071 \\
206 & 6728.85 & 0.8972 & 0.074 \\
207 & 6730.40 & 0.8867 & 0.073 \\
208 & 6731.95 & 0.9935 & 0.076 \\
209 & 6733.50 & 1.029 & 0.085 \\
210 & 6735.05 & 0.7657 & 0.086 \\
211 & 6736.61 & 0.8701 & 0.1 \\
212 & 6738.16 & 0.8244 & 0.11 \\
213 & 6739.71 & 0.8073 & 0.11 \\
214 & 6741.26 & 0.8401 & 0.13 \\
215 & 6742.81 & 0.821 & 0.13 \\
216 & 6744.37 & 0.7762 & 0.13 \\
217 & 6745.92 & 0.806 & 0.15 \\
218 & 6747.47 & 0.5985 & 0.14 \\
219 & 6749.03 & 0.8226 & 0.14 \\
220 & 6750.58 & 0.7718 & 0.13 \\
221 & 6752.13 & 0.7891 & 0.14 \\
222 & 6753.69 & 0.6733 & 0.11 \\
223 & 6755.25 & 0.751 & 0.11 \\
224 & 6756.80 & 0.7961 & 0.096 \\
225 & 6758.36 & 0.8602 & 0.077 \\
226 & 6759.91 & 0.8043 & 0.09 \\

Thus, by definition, 1.00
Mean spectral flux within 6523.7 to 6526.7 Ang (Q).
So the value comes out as 1.13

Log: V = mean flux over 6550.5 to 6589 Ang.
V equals 0.853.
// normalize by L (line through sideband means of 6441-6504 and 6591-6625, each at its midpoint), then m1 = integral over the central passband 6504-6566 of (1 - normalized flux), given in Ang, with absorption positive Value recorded -2.4 Ang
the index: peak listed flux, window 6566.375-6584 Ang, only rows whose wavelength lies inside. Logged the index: 0.947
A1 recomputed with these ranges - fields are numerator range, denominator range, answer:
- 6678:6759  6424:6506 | 1.05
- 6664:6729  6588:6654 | 1.02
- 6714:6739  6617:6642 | 1.09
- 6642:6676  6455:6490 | 0.96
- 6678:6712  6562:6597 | 0.97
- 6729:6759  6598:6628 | 1.09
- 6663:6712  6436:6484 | 1.01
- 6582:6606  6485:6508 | 1.09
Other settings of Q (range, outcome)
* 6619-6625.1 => 0.941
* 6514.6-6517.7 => 0.786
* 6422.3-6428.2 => 0.838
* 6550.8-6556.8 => 0.772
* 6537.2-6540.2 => 0.729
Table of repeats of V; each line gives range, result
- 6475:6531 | 0.867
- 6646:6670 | 0.782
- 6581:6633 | 0.816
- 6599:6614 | 0.794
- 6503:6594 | 0.854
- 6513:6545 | 0.853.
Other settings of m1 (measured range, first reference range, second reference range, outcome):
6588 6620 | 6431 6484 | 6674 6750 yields 2.0 Ang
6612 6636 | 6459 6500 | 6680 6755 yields 1.3 Ang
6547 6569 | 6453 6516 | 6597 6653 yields -1.3 Ang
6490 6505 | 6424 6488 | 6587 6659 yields 0.8 Ang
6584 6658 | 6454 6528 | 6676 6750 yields 1.7 Ang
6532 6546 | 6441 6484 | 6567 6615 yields 0.8 Ang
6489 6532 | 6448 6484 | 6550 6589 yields 0.2 Ang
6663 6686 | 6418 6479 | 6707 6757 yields 0.6 Ang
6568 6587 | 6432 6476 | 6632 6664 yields -0.9 Ang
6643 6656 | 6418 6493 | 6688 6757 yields 0.5 Ang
